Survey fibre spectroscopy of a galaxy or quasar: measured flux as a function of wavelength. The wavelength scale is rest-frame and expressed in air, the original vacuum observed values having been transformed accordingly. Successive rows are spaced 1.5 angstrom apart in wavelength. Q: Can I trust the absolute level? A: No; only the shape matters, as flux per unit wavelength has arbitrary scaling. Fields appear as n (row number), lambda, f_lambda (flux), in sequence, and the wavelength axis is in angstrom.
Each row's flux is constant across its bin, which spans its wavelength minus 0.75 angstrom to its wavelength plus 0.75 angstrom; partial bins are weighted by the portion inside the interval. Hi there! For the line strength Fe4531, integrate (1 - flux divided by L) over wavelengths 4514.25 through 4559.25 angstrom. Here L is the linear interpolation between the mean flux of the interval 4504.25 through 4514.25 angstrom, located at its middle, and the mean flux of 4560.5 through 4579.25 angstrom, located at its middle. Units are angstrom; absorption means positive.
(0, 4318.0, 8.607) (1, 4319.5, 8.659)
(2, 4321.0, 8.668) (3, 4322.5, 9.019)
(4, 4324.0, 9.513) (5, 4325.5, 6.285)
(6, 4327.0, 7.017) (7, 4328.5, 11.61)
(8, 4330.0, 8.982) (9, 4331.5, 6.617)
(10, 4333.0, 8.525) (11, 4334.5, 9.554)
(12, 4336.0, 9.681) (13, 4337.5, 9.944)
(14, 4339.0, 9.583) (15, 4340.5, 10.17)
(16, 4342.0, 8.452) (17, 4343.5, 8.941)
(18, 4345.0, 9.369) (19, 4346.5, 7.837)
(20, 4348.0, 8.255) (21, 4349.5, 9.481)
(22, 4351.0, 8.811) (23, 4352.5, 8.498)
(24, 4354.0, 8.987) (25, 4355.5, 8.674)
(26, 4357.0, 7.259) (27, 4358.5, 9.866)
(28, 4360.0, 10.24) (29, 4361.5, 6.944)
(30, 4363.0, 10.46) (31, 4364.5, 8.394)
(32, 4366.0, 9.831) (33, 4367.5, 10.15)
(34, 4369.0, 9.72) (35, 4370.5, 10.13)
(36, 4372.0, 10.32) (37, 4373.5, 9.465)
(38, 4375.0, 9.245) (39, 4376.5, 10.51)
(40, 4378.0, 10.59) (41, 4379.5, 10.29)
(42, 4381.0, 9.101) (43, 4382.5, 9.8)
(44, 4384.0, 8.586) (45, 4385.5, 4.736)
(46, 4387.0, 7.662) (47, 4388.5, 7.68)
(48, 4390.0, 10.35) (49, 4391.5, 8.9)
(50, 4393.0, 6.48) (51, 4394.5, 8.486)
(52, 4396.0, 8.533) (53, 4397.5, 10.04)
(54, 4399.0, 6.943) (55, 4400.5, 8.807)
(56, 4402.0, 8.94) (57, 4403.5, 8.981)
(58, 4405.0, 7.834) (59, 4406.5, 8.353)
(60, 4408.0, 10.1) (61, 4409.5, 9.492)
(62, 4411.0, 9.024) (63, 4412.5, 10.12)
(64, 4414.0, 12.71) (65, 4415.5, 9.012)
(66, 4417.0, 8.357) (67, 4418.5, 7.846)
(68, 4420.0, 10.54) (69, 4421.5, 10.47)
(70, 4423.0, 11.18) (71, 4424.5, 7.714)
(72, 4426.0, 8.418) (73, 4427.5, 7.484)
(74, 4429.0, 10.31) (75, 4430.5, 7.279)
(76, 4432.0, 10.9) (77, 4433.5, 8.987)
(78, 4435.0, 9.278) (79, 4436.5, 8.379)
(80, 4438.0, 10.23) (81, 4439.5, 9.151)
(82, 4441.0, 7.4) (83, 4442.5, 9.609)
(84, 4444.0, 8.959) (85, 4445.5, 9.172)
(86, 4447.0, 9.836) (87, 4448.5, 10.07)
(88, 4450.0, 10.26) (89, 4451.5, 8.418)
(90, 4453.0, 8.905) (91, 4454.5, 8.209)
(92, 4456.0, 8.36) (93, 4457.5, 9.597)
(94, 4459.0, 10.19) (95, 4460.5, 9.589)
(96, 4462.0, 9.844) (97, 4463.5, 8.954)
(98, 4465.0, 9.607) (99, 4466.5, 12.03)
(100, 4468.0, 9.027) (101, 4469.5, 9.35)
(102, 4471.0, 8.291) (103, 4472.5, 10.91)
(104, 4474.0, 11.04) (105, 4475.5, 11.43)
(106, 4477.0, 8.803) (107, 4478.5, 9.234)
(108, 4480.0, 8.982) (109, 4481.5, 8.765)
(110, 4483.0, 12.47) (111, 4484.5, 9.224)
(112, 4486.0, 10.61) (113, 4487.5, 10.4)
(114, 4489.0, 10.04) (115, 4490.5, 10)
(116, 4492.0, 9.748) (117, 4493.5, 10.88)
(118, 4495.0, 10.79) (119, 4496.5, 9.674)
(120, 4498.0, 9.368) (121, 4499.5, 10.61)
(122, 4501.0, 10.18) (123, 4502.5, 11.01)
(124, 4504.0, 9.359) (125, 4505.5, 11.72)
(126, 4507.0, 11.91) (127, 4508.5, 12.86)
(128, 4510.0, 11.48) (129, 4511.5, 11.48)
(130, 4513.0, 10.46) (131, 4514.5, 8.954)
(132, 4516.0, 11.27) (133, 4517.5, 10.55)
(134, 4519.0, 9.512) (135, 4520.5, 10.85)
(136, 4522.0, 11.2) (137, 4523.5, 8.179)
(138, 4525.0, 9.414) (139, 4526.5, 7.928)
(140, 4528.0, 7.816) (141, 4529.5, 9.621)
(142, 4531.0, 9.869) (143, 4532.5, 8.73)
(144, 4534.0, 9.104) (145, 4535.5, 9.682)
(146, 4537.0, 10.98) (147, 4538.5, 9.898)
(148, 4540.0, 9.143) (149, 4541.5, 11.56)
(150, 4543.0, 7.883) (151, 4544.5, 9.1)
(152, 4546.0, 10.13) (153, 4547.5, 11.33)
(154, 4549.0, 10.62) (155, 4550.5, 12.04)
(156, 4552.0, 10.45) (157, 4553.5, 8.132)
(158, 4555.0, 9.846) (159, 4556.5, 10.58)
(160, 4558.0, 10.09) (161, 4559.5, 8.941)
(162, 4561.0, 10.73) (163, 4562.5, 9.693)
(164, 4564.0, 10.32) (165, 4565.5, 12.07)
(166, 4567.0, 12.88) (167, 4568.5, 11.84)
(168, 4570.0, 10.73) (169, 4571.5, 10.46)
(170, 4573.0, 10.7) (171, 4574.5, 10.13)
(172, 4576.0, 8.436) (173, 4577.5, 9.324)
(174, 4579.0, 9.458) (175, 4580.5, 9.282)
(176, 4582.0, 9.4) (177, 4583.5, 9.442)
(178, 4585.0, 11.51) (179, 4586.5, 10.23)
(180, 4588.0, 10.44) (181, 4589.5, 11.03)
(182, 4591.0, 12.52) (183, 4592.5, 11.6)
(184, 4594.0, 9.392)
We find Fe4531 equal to 4.9 angstrom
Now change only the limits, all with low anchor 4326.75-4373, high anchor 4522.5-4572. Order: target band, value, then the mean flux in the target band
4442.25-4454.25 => 0.3 angstrom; 9.35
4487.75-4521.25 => -2.6 angstrom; 10.6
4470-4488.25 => -0.6 angstrom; 10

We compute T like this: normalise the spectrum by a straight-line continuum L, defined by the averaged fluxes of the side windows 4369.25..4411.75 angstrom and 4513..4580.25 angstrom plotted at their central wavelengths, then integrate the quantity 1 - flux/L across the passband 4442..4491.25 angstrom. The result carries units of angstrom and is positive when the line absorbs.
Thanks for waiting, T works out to -1.3 angstrom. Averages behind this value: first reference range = 8.92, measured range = 9.7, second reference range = 10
